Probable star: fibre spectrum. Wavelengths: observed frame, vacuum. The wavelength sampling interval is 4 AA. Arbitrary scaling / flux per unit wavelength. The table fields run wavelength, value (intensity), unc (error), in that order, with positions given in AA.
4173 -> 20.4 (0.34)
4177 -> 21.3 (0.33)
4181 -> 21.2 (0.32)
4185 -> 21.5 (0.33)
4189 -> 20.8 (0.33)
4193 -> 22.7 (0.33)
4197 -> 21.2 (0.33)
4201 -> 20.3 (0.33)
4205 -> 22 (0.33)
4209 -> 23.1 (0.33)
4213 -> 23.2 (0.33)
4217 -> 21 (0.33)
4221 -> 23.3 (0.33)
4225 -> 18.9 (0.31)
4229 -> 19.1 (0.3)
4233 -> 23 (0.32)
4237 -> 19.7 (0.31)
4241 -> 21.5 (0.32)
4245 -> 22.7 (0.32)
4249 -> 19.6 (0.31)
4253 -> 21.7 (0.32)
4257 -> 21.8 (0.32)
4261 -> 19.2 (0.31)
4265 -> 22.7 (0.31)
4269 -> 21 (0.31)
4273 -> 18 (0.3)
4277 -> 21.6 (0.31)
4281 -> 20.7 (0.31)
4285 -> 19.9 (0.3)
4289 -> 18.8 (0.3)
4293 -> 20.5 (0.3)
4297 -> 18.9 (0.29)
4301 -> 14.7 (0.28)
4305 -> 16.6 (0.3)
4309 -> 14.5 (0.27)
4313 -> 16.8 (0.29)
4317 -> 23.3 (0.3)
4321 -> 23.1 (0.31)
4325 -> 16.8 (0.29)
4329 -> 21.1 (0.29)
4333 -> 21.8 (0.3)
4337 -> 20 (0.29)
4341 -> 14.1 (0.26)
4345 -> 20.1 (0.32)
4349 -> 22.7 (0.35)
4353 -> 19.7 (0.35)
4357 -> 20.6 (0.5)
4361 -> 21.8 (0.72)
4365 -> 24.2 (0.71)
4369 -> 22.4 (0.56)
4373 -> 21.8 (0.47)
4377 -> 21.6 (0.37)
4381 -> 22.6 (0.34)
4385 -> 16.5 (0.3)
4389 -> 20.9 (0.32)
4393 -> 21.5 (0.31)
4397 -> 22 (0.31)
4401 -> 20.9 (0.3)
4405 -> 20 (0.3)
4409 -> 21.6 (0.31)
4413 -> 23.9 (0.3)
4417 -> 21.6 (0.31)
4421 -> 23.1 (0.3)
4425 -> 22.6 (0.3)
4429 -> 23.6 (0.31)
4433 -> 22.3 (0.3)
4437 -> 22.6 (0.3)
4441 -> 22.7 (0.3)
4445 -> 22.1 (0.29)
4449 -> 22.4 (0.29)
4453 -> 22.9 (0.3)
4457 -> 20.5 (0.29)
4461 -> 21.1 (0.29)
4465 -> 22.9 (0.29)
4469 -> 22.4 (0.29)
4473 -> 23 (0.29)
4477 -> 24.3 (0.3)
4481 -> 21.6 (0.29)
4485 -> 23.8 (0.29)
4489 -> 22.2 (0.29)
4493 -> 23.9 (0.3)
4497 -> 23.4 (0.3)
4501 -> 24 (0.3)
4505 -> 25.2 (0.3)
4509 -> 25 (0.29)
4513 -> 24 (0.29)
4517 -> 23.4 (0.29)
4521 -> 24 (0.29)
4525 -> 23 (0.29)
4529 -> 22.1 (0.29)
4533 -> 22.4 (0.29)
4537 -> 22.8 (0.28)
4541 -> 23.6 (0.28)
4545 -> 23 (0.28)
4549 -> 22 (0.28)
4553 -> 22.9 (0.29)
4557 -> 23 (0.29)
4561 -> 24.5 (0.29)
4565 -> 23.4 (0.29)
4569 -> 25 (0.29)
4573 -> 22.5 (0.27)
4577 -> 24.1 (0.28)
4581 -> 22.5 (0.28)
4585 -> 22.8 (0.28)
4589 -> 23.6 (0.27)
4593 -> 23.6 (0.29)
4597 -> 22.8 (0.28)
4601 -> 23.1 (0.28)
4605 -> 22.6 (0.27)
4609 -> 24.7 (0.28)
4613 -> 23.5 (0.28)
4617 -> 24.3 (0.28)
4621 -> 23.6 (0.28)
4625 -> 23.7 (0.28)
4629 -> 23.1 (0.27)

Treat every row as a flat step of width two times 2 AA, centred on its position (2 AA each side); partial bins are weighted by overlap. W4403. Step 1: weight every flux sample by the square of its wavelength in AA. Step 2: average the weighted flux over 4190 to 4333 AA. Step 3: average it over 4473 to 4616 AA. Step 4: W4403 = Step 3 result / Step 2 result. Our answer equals 1.30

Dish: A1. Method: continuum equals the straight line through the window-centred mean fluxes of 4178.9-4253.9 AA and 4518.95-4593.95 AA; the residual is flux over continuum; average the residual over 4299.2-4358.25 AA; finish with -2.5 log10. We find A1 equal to 0.16 mag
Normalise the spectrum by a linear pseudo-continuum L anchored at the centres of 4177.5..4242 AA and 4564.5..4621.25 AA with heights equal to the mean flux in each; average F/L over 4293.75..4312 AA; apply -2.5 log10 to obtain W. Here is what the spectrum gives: 0.31 mag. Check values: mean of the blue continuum 21.4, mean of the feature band 16.5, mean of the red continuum 23.5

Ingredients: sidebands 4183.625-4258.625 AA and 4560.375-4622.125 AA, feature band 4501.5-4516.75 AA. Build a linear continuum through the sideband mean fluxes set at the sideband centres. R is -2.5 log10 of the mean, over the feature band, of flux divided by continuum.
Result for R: -0.07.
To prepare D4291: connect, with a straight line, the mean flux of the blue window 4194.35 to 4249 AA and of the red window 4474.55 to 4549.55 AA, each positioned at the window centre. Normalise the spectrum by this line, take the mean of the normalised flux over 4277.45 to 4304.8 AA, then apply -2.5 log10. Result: 0.16 mag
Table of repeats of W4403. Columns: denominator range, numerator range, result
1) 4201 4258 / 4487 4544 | 1.25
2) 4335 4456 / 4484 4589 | 1.16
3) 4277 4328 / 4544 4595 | 1.39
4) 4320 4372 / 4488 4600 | 1.24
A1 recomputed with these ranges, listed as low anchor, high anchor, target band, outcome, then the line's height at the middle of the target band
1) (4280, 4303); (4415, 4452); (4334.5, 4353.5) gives 0.05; 20.2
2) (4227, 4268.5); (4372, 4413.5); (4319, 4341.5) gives 0.07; 21.1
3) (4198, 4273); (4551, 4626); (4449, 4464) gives 0.05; 22.6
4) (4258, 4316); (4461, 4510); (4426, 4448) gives -0.02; 22.3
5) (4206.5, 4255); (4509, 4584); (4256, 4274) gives 0.05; 21.6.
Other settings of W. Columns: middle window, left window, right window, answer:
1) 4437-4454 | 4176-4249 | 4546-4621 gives 0.01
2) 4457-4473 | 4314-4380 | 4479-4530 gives 0.04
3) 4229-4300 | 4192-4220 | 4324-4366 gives 0.04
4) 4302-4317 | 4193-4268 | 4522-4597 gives 0.28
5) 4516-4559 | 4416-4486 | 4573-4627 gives 0.01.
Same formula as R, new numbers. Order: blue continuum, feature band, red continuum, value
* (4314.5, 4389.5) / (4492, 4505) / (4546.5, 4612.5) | -0.07 mag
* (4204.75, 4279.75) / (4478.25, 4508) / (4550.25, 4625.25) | -0.03 mag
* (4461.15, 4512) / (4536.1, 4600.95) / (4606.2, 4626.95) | 0.02 mag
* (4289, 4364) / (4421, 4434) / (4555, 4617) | -0.10 mag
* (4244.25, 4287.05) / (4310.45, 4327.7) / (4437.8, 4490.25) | 0.07 mag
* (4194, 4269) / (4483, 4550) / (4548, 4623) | -0.02 mag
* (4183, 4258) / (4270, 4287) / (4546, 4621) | 0.08 mag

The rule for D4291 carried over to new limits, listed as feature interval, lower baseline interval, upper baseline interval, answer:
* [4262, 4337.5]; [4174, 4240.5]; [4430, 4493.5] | 0.121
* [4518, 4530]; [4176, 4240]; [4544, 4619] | -0.004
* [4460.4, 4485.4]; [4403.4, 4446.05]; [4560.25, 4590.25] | 0.000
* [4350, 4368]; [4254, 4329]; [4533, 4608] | -0.068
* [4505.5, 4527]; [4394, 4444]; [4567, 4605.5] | -0.053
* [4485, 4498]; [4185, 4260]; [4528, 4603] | -0.022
